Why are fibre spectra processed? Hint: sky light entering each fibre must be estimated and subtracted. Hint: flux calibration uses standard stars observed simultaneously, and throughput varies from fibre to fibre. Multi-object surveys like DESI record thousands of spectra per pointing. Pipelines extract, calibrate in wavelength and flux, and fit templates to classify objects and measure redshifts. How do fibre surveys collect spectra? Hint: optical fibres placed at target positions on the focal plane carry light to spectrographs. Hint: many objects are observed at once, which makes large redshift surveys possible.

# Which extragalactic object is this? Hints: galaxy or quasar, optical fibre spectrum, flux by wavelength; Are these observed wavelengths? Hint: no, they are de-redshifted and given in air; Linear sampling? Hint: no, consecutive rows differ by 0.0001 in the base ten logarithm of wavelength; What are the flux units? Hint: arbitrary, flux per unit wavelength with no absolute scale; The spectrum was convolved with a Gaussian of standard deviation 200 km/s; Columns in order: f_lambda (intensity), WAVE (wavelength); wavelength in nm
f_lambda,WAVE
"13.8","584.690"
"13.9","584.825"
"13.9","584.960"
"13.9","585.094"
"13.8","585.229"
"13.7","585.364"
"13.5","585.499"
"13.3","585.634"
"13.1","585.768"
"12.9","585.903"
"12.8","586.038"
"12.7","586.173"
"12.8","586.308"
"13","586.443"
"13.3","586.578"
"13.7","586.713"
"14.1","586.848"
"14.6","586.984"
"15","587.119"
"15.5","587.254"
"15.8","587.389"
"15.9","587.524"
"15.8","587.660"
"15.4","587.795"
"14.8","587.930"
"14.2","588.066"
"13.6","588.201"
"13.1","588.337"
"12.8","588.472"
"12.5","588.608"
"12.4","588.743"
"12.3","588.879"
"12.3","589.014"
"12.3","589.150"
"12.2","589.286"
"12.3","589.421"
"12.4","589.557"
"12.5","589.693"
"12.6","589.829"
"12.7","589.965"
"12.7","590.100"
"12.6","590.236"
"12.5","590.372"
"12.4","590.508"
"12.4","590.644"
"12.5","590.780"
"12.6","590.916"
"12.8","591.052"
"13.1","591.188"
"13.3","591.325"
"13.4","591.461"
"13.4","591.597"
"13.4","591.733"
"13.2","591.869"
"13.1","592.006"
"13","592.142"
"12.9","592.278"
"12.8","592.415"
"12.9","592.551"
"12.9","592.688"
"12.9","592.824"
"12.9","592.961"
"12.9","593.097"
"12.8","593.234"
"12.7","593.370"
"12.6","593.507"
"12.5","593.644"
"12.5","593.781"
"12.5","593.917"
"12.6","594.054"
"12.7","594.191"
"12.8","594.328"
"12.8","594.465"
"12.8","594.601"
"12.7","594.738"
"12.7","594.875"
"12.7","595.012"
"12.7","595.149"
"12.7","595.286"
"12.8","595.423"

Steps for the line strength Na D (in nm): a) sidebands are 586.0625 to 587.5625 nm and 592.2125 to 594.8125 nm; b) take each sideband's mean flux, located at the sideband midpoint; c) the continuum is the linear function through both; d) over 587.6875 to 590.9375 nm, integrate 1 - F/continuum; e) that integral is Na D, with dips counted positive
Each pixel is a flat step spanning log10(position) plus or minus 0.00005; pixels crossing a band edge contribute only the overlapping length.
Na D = 0.18 nm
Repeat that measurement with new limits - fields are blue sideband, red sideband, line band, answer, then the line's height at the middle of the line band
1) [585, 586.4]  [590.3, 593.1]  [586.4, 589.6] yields -0.15 nm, 13.1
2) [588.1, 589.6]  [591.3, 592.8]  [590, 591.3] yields 0.02 nm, 12.9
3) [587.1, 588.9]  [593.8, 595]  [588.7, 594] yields 0.28 nm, 13.4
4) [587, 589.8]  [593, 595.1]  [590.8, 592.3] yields 0.00 nm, 13.1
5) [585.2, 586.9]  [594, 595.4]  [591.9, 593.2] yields -0.01 nm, 12.9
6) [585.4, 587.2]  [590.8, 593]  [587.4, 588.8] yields -0.08 nm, 13.3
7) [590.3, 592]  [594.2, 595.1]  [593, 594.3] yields 0.01 nm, 12.8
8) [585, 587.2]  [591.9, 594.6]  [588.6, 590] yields 0.08 nm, 13.2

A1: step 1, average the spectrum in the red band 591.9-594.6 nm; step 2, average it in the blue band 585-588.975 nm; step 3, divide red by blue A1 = 0.9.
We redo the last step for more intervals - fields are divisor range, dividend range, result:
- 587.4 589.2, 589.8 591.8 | 0.94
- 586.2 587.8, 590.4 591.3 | 0.87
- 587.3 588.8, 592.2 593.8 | 0.90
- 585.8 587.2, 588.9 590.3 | 0.92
